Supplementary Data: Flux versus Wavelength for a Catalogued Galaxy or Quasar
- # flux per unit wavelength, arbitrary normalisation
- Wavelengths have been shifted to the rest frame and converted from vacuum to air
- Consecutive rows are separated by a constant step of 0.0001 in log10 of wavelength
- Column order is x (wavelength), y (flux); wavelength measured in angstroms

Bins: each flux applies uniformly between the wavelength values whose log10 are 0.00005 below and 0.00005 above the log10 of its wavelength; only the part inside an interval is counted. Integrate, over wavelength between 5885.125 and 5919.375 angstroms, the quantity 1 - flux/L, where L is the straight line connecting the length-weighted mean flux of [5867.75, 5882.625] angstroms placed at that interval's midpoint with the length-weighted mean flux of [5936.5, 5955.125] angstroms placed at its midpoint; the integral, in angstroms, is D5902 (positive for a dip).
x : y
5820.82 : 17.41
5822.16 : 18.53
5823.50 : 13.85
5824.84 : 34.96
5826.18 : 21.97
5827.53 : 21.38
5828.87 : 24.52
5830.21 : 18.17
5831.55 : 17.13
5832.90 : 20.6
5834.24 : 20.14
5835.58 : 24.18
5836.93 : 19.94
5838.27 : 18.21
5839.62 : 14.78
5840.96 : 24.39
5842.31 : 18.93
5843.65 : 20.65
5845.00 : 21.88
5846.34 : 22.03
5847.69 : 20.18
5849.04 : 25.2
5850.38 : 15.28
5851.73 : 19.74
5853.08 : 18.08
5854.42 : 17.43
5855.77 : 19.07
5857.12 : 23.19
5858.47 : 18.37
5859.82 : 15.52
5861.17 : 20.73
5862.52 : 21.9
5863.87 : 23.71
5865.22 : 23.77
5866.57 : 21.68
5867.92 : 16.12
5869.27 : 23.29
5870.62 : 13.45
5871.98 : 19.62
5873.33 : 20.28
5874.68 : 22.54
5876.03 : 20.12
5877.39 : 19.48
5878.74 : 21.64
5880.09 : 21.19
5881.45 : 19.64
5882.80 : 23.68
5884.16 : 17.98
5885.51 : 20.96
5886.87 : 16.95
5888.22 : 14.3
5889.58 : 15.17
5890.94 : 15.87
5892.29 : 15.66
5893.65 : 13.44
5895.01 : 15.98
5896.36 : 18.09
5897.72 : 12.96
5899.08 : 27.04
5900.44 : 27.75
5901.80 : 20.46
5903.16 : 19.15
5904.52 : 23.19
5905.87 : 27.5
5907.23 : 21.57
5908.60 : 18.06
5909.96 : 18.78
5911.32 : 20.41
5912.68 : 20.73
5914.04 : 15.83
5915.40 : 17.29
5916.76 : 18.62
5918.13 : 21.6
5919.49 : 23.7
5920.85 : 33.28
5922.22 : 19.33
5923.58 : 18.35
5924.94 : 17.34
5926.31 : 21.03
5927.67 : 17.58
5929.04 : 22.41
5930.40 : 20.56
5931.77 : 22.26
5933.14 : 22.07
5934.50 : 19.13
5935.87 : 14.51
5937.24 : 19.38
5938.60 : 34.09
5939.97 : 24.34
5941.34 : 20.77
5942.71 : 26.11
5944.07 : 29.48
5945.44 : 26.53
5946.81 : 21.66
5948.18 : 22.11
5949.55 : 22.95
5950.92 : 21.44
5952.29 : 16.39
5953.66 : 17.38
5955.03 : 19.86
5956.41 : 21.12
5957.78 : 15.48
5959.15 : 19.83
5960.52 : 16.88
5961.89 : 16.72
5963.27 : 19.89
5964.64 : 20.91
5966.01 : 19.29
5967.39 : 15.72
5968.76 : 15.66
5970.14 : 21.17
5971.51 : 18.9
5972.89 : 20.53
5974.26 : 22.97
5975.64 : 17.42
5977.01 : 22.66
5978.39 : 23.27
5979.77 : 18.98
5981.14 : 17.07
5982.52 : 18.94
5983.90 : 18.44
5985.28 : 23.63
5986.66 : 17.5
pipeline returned 3.3 angstroms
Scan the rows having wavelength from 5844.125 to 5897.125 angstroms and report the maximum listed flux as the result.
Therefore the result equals 25.2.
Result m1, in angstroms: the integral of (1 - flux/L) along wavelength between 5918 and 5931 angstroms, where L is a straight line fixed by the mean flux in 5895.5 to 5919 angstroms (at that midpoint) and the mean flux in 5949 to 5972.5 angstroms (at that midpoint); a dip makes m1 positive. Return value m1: -1.01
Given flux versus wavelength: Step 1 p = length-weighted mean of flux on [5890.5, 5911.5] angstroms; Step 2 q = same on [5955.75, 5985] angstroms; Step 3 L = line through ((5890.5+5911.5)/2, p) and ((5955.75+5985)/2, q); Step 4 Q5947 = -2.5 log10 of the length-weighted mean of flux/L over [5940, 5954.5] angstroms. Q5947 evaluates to -0.16 mag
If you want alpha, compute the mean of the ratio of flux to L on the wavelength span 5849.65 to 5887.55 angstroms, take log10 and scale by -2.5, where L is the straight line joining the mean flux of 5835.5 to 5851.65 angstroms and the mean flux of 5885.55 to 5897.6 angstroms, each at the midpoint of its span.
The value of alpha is -0.11 mag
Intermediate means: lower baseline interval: 20.3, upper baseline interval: 15.8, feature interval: 19.8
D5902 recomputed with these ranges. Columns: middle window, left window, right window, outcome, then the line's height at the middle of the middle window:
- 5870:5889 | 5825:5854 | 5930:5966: 1.3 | 20.8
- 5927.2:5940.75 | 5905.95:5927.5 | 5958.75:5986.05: -1.0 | 20.2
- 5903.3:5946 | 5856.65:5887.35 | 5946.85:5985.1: -4.3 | 19.8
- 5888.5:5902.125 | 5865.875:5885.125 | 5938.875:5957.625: 1.7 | 20.7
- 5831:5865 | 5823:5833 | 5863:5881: 1.7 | 21.2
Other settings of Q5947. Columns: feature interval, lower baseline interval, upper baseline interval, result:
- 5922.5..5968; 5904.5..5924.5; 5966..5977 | -0.03 mag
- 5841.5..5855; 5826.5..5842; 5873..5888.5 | 0.01 mag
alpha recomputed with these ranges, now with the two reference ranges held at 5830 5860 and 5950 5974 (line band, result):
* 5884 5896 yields 0.193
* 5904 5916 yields -0.062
